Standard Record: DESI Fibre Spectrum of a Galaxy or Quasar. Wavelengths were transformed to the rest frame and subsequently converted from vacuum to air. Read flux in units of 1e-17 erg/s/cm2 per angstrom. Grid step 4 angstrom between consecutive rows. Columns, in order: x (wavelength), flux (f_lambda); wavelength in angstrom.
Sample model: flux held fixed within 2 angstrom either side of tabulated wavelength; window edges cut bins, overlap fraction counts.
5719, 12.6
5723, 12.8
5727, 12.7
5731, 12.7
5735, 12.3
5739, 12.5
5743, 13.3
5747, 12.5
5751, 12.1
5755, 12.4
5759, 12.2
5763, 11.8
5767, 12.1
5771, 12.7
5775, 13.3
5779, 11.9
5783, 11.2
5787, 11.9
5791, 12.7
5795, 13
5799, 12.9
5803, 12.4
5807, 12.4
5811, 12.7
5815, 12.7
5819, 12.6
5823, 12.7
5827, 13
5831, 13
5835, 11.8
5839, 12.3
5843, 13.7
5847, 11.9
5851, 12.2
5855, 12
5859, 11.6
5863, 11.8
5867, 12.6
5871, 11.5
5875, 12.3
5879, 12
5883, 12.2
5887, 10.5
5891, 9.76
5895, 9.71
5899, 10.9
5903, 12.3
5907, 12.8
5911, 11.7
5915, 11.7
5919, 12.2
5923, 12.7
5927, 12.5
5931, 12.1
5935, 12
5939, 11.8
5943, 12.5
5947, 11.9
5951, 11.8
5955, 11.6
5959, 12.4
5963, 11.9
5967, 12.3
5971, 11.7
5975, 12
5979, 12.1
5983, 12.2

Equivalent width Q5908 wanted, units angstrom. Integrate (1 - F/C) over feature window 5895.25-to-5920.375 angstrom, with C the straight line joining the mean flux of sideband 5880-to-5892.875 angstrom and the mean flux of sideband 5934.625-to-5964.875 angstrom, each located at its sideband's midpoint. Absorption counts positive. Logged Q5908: -1.1 angstrom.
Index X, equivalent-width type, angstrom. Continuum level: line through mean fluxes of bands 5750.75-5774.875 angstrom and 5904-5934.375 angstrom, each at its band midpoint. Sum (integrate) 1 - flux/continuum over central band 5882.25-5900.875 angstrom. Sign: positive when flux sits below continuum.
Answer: 2.6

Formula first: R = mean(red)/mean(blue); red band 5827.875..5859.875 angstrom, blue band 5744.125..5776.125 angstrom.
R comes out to 1.0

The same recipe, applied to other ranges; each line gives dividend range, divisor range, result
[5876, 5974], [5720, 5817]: 0.95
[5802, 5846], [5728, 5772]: 1.02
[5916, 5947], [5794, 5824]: 0.96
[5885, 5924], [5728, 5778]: 0.91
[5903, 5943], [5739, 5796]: 0.99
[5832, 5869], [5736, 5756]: 0.97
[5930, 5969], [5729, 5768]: 0.97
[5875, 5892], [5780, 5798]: 0.93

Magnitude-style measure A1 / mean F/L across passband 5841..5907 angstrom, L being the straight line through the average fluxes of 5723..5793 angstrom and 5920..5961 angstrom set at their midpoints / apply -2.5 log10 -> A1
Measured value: 0.05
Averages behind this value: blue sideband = 12.4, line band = 11.7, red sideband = 12.1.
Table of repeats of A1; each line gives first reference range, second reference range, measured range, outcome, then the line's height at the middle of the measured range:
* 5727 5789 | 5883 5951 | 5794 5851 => -0.048 mag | 12.1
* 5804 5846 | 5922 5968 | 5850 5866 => 0.052 mag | 12.5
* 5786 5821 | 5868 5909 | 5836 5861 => -0.025 mag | 12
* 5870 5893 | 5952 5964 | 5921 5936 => -0.055 mag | 11.7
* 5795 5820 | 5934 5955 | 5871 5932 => 0.045 mag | 12.2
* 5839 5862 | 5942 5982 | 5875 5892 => 0.079 mag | 12.2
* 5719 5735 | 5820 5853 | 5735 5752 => 0.005 mag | 12.6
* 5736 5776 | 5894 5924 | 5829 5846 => -0.048 mag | 12.1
